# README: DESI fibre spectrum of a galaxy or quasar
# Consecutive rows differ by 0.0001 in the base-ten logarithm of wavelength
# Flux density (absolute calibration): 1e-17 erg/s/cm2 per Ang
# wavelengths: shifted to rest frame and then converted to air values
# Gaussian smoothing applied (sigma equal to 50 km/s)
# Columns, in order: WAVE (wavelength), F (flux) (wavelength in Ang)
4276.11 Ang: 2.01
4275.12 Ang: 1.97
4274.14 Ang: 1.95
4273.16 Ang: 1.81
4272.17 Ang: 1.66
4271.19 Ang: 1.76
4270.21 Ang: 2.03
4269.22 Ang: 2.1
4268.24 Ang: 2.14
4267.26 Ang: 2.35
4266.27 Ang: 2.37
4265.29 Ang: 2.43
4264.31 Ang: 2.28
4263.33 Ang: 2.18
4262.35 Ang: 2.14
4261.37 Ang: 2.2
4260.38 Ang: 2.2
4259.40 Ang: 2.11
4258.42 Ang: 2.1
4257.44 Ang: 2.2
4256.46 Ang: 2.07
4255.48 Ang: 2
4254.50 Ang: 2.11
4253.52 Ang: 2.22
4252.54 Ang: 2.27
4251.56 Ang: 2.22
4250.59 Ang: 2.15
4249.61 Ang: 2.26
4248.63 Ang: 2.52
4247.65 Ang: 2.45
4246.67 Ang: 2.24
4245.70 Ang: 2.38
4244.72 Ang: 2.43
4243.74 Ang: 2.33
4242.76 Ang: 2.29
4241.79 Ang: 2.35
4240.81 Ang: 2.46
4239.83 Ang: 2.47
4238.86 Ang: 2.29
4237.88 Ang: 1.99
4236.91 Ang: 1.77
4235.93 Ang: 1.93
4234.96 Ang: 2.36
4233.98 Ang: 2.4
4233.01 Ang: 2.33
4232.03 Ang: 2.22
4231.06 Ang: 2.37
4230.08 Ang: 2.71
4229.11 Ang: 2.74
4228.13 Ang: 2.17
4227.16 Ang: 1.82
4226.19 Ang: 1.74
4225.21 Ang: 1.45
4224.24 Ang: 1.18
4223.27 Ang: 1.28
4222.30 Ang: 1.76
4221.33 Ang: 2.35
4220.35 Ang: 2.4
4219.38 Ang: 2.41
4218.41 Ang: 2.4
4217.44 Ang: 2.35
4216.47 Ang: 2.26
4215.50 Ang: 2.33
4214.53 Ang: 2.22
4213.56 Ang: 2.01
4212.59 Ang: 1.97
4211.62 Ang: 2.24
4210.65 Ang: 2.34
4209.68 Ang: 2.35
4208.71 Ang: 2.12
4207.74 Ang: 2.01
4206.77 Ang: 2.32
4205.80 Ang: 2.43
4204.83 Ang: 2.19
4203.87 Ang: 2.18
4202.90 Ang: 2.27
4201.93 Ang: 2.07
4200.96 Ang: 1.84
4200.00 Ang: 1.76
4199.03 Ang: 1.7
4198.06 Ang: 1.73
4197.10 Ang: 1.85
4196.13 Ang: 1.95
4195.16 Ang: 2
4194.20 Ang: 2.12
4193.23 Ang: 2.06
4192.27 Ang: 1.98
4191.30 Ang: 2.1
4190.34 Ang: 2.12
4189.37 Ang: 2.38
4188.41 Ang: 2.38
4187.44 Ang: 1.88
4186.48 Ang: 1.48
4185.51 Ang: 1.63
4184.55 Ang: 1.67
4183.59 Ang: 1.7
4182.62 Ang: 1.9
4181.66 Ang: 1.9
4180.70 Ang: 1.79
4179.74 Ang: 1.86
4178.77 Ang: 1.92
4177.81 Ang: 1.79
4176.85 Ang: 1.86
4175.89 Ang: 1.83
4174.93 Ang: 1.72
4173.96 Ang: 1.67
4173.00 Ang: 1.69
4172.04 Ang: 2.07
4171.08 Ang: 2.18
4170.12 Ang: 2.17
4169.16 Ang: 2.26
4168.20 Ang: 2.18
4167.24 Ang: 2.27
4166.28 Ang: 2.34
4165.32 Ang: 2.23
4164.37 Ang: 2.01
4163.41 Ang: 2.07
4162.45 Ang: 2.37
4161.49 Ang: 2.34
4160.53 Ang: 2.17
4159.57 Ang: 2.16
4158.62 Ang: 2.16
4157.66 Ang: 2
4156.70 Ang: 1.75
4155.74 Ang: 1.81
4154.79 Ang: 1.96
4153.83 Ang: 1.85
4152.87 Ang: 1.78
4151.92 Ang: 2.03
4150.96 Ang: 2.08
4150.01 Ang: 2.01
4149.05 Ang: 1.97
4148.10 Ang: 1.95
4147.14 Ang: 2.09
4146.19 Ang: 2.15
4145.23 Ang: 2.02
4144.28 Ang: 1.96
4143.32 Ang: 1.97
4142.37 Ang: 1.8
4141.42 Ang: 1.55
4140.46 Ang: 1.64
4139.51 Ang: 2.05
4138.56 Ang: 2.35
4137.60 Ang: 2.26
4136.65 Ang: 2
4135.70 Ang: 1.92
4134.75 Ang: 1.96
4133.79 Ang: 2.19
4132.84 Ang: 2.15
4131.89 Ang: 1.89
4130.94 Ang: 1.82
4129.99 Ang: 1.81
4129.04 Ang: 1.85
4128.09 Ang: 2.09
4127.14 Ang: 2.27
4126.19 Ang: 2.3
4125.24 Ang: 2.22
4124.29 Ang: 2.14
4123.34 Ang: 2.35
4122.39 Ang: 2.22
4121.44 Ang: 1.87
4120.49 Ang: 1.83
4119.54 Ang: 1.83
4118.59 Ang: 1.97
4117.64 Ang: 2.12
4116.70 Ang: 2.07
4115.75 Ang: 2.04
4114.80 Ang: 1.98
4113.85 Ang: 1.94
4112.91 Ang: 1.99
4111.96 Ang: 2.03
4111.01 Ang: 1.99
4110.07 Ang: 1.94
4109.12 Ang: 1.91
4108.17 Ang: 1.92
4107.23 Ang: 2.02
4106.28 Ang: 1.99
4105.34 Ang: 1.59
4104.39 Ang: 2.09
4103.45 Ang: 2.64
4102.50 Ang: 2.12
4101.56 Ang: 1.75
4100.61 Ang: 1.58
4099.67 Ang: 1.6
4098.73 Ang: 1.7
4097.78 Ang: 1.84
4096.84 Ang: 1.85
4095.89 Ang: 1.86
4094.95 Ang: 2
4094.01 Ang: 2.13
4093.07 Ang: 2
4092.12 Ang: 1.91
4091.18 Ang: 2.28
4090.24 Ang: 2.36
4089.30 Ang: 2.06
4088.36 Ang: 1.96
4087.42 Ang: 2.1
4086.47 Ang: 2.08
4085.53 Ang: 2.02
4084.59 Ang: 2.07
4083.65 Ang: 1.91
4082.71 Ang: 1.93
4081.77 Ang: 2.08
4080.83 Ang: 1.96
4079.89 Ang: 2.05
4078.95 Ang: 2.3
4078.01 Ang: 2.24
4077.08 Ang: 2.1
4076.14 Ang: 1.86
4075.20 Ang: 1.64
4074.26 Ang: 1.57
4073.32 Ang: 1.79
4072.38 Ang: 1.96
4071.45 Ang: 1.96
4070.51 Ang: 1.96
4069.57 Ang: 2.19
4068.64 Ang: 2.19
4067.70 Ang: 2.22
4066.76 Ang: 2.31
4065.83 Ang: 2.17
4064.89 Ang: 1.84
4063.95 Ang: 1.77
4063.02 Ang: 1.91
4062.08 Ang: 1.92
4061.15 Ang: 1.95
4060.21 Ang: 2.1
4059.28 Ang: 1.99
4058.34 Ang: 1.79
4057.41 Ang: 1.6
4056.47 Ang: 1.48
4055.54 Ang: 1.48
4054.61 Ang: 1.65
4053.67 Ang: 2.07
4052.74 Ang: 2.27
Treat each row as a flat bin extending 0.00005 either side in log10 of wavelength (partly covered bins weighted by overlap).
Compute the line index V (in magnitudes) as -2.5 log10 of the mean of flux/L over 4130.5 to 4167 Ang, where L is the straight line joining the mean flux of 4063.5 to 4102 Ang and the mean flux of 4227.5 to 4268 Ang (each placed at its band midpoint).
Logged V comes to 0.038 mag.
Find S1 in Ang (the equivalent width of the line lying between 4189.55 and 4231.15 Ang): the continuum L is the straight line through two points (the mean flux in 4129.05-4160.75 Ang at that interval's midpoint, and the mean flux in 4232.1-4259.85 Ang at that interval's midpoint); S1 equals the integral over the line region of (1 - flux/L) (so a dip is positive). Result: 1.2 Ang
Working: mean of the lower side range 1.97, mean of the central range 2.08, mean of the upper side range 2.24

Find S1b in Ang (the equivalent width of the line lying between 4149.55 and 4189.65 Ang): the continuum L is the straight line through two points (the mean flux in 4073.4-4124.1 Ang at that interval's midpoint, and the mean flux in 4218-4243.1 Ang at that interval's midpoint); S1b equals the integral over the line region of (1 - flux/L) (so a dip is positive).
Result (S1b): 1.7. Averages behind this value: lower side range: 1.98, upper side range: 2.14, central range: 1.98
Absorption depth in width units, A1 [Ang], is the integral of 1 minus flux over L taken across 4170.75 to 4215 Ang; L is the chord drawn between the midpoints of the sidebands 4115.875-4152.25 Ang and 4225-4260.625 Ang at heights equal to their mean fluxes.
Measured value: 3.1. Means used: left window 2.02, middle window 1.98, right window 2.23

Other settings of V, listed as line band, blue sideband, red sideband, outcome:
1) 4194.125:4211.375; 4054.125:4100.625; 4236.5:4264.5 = 0.04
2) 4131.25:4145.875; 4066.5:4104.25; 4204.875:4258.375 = 0.05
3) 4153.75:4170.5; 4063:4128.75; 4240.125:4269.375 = -0.01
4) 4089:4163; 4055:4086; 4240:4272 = 0.02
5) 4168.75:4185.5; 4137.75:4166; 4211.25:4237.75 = 0.10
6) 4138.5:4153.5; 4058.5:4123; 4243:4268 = 0.07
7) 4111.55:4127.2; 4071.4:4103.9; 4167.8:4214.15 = -0.04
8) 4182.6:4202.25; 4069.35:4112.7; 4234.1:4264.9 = 0.12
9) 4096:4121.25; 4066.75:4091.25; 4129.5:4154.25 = 0.04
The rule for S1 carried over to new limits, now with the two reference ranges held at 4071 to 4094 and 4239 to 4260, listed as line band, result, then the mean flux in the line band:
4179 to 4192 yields 1.6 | 1.91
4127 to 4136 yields 0.4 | 1.99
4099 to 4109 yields 0.6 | 1.93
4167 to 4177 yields 0.7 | 1.99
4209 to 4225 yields 0.8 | 2.1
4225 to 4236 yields 0.1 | 2.21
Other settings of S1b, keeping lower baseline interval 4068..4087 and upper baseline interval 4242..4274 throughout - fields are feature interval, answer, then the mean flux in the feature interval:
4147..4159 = 0.71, 1.95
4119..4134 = -0.02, 2.05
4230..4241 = -0.46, 2.25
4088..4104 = 0.28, 1.98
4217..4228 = 1.13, 1.93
